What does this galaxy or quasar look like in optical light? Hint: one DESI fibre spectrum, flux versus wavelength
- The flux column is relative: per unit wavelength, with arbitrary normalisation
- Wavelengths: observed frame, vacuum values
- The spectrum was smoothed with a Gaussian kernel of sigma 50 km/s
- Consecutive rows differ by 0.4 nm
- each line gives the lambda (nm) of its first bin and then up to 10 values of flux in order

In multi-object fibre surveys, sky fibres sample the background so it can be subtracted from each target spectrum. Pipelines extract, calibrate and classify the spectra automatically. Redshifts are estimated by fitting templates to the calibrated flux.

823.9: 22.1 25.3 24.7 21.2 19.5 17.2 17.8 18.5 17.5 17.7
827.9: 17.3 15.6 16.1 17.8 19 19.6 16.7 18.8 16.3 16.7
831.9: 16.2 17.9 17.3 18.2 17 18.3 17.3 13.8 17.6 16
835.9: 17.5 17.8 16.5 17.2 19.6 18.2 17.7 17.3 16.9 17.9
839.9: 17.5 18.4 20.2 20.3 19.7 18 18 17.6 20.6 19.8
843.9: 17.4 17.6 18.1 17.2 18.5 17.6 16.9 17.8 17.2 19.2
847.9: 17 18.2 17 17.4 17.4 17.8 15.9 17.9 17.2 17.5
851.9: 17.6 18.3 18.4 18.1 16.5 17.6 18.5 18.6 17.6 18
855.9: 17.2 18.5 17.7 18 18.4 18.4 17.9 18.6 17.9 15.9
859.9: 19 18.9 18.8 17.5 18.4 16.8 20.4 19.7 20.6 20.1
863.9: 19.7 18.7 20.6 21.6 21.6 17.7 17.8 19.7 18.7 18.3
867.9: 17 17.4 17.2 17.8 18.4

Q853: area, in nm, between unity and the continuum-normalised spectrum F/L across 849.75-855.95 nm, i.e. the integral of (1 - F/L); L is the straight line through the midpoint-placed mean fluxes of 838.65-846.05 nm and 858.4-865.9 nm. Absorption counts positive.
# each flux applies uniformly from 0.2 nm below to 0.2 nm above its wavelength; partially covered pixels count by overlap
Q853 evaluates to 0.36 nm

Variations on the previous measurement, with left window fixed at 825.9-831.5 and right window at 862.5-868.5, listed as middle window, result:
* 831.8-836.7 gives 0.20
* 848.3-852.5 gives 0.26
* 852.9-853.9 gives 0.07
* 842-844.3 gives -0.04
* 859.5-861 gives 0.05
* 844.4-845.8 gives 0.03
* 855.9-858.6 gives 0.11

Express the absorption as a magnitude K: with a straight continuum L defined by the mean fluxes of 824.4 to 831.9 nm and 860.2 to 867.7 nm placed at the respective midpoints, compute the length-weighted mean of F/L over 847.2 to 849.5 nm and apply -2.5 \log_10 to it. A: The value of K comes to 0.066 mag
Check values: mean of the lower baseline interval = 18.3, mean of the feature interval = 17.7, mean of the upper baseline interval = 19.2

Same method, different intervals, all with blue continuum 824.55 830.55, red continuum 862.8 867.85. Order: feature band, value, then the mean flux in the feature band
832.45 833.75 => 0.06 mag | 17.5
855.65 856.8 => 0.08 mag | 17.8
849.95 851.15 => 0.12 mag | 17.1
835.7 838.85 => 0.06 mag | 17.7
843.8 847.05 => 0.08 mag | 17.6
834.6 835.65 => 0.16 mag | 16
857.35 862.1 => 0.08 mag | 18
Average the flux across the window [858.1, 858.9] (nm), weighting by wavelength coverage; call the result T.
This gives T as 18.2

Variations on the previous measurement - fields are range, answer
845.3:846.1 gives 18.1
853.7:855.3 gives 18.1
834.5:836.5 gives 16.5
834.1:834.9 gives 15.6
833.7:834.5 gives 17.8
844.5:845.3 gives 17.6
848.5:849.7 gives 17.3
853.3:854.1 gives 17.1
